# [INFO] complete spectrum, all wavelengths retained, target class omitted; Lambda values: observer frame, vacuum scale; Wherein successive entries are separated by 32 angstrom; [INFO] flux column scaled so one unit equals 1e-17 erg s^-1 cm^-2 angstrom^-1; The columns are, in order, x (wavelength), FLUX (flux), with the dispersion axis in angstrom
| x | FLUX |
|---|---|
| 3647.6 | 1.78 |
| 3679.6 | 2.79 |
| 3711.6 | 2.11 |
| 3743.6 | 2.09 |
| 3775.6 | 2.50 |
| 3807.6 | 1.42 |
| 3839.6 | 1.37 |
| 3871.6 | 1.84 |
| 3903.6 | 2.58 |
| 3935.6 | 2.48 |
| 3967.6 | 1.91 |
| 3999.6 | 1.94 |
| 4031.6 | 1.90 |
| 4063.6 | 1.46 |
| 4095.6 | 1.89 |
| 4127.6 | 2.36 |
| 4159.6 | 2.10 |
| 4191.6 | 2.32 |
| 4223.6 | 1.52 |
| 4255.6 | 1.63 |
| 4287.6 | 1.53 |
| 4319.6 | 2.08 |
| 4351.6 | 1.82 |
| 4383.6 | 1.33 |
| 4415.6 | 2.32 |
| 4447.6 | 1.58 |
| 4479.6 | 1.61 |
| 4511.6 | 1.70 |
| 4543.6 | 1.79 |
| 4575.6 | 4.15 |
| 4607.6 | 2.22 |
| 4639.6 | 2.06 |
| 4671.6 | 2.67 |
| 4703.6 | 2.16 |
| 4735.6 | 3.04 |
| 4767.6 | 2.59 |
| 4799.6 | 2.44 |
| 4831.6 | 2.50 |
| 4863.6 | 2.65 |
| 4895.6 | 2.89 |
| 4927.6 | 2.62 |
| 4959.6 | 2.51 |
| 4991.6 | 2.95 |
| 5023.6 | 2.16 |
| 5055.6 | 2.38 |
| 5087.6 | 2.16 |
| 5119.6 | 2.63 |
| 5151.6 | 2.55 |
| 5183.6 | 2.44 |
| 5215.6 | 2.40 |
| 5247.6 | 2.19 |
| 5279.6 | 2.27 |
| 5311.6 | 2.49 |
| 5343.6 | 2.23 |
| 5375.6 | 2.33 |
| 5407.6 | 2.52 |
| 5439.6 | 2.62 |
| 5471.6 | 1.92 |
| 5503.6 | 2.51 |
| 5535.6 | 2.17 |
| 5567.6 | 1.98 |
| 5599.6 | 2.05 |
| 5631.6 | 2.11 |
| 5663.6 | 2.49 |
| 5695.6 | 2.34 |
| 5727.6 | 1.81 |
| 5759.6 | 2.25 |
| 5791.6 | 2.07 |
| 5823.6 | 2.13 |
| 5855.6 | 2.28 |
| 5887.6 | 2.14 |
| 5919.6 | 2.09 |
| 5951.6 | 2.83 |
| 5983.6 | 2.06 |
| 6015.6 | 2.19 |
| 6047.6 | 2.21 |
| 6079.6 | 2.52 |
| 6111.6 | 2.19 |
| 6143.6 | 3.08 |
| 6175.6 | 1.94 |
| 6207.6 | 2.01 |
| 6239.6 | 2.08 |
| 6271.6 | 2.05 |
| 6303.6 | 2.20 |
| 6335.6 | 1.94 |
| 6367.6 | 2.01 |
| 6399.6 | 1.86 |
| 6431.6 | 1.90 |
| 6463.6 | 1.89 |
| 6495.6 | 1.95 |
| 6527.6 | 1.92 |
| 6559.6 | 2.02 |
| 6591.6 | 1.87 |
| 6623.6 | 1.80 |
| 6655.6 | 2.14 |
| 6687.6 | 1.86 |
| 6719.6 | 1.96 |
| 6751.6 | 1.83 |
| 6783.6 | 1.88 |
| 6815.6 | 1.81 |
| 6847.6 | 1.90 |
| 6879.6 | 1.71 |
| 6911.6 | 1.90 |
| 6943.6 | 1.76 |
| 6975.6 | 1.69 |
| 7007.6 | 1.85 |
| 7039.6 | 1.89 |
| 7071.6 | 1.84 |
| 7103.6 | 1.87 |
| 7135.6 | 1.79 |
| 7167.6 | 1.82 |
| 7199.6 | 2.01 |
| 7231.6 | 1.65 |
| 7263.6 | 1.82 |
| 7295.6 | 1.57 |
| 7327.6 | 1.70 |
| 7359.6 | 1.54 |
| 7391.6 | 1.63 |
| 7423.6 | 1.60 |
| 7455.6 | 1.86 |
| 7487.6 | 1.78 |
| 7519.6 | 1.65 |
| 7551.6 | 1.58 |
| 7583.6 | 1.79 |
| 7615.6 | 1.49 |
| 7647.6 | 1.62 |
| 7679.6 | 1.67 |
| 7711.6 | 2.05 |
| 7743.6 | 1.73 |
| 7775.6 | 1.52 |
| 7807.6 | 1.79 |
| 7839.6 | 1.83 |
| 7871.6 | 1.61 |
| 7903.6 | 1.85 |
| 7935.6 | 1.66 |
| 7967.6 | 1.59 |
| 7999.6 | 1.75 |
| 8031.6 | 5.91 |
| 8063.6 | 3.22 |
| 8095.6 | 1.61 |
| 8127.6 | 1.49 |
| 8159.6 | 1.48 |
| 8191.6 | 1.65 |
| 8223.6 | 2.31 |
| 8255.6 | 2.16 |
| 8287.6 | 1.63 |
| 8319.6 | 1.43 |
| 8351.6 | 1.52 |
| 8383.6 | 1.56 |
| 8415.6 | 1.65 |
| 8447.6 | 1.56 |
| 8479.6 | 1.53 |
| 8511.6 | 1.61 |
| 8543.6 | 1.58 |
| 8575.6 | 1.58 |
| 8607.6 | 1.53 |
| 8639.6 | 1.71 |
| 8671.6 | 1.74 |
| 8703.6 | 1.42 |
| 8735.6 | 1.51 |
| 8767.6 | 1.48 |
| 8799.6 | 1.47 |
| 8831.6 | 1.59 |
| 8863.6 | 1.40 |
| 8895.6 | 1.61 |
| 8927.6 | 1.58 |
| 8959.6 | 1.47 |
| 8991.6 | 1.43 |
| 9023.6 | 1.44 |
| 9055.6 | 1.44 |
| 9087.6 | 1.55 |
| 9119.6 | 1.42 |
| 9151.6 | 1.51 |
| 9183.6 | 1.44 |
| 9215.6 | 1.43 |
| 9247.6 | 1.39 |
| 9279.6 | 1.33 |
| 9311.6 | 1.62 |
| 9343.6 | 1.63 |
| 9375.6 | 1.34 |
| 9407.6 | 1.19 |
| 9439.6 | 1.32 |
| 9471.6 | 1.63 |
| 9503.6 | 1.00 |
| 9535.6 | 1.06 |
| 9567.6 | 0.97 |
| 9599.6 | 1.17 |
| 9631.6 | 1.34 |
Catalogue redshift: 0.225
